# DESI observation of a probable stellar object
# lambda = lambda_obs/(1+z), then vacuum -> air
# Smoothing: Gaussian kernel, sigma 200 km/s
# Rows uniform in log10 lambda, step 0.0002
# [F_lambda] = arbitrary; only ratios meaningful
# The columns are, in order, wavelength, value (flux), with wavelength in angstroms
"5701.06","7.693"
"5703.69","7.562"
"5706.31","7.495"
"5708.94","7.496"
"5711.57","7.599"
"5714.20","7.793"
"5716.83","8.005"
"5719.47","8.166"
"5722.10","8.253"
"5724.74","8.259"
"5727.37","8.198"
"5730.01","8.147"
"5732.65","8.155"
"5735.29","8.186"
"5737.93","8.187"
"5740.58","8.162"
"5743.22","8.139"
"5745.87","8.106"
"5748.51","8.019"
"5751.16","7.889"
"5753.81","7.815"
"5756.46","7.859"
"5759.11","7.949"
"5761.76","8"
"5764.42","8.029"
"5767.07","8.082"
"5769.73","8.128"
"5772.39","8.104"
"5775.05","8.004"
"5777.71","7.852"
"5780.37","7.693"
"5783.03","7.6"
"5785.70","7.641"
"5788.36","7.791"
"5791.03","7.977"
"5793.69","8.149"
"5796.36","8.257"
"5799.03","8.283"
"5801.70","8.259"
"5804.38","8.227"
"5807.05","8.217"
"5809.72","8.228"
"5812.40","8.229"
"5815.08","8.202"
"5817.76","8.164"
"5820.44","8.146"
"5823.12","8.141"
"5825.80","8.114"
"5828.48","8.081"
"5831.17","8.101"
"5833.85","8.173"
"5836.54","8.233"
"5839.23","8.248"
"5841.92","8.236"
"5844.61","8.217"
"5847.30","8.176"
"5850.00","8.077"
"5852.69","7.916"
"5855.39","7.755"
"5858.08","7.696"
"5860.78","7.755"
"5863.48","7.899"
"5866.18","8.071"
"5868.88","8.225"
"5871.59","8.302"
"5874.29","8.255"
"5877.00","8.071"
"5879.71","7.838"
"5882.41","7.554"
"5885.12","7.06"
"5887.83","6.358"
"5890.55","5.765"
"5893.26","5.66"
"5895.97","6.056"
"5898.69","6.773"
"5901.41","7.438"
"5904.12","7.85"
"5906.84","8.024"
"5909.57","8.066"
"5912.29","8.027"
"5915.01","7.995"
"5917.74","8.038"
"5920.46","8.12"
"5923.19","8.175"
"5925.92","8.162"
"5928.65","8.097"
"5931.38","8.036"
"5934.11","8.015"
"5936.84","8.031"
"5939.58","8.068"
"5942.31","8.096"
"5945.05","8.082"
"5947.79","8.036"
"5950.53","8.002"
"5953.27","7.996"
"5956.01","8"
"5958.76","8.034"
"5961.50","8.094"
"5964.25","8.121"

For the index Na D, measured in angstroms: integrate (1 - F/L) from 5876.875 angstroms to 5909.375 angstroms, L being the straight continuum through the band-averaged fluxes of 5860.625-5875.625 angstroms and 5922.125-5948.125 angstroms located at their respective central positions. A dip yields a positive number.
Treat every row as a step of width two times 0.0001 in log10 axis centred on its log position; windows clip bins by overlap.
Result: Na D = 4.27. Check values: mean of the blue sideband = 8.11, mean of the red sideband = 8.08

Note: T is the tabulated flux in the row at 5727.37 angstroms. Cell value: 8.198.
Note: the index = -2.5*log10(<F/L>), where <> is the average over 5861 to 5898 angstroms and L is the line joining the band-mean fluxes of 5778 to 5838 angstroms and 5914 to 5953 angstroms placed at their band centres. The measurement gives 0.11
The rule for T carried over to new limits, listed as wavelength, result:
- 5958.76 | 8.034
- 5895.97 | 6.056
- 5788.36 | 7.791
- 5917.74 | 8.038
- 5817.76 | 8.164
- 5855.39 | 7.755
